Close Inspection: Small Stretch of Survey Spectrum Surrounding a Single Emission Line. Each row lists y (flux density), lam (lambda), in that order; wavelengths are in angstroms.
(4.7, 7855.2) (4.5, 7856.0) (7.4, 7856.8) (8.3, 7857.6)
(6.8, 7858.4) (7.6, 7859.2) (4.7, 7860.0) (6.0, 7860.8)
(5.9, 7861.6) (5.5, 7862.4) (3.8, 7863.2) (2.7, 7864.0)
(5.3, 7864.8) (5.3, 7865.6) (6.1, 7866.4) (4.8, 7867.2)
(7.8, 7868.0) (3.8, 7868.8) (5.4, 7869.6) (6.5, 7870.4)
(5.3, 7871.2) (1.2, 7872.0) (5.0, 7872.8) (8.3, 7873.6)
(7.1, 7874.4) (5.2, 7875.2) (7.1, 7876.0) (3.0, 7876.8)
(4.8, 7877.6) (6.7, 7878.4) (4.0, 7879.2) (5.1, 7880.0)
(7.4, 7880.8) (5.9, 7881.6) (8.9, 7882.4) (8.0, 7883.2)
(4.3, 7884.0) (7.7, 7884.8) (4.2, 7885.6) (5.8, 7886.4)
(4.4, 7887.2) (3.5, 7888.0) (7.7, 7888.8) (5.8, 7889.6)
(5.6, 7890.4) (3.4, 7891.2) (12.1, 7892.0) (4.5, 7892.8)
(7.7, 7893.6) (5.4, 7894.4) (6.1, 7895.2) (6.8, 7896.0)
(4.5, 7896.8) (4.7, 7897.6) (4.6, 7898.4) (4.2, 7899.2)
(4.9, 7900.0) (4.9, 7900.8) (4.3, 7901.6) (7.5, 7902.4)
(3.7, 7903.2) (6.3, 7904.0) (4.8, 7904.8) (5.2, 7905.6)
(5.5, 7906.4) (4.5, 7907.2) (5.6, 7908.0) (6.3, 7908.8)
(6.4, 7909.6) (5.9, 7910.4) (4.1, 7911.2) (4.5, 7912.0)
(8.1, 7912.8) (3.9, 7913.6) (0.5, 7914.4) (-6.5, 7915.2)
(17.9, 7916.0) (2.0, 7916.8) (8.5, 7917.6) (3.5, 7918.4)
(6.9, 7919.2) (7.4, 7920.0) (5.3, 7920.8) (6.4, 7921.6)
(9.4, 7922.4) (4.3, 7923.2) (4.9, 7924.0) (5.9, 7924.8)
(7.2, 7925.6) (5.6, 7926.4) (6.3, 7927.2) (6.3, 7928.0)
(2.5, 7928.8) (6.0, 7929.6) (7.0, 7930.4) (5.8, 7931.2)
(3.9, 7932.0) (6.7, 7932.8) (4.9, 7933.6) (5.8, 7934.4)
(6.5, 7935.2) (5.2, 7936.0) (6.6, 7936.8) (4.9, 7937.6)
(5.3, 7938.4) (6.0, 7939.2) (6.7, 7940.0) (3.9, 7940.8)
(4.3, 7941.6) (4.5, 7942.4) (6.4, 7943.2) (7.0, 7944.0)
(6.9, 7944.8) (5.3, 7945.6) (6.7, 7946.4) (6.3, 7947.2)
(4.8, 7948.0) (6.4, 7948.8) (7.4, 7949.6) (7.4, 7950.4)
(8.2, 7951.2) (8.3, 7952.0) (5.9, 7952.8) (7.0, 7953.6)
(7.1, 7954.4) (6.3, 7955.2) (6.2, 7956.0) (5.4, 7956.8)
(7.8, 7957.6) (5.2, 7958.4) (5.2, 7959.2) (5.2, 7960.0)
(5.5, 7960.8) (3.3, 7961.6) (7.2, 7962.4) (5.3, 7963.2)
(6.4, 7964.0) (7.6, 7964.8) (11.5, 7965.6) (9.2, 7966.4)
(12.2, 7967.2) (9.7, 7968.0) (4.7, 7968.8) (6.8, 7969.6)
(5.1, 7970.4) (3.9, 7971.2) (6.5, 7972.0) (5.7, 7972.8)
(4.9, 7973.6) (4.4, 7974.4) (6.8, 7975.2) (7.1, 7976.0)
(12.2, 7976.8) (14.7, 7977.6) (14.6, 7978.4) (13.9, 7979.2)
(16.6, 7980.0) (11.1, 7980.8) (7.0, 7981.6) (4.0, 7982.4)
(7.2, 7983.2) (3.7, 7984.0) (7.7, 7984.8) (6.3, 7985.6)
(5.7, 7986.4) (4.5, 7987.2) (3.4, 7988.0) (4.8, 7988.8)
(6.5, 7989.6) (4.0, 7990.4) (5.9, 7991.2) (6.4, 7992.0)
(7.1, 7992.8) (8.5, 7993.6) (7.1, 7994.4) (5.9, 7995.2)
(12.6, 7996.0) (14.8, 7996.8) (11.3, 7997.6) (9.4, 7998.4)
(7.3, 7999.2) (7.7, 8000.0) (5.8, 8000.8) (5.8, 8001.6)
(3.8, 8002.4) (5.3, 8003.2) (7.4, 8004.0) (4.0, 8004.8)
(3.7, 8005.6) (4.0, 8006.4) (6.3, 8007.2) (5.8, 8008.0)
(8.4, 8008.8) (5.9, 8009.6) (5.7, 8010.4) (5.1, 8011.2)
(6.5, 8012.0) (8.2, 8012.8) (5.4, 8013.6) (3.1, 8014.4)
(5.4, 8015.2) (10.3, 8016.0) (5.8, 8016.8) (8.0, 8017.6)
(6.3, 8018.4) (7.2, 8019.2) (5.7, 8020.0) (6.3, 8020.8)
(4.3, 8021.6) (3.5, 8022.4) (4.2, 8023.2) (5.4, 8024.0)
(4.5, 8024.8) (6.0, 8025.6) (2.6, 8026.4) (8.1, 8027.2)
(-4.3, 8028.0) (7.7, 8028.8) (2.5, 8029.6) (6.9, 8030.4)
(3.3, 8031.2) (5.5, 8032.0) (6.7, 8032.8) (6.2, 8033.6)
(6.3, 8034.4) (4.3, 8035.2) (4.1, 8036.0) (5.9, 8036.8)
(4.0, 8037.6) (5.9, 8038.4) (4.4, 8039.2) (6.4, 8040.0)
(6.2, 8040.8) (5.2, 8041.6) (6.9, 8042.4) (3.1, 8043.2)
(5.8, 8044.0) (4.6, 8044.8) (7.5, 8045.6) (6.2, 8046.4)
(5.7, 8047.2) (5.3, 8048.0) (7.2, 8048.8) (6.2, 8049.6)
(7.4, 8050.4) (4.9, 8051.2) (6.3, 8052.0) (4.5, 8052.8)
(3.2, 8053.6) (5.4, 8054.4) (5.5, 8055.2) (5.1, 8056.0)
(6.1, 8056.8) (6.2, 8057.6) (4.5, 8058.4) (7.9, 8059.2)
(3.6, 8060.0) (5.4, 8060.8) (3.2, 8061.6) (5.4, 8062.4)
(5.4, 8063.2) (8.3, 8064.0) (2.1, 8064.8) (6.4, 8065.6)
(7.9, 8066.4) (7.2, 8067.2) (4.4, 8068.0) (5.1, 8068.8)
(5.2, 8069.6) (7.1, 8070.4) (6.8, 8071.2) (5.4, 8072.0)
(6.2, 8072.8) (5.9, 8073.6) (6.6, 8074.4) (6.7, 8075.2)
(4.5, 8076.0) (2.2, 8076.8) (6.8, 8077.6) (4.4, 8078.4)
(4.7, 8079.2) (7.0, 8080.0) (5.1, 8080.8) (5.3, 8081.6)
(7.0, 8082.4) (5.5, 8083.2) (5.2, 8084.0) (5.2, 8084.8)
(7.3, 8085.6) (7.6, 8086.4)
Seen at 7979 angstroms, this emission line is [S II]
